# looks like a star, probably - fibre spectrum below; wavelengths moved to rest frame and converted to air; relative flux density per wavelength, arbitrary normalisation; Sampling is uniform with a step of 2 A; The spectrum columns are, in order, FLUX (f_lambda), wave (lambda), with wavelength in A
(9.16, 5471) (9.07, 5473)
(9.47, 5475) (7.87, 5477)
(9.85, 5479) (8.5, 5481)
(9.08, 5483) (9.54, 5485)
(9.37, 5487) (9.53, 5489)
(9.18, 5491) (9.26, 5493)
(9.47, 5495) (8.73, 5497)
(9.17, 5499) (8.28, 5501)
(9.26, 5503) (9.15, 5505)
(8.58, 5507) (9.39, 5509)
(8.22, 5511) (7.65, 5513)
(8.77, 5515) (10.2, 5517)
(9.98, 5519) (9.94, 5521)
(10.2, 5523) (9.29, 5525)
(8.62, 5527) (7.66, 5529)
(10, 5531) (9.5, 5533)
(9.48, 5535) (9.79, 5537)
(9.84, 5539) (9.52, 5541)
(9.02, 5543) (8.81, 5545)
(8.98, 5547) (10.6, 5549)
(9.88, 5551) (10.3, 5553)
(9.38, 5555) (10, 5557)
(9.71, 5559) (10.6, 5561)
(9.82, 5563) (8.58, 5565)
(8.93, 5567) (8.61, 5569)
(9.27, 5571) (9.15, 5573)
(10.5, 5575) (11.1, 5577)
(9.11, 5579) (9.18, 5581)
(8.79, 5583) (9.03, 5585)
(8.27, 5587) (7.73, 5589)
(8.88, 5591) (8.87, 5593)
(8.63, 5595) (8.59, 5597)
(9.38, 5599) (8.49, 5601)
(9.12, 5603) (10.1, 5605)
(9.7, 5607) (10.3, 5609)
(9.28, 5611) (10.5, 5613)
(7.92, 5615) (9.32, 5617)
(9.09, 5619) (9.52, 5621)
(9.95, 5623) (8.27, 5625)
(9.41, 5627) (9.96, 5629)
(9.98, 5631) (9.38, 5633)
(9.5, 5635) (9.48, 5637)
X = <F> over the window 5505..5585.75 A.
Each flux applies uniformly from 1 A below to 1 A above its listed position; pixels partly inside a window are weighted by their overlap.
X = 9.4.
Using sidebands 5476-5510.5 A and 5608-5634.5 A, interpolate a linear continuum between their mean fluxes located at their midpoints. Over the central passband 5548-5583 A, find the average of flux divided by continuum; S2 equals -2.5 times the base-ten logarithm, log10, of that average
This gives -0.04 mag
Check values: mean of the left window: 9.06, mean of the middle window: 9.66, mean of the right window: 9.45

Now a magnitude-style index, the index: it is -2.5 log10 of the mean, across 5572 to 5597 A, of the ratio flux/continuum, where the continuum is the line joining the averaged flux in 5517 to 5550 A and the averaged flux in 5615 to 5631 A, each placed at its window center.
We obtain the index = 0.04 mag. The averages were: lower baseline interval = 9.47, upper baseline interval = 9.31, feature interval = 9.08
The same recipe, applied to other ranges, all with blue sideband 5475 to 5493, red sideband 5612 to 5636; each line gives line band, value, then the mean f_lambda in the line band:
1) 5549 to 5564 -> -0.081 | 10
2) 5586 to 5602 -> 0.090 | 8.61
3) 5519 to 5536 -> -0.018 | 9.37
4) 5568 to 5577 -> -0.031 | 9.57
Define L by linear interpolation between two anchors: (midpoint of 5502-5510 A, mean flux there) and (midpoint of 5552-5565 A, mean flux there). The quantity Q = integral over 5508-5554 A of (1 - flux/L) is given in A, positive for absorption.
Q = 0.42 A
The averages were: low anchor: 9.09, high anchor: 9.86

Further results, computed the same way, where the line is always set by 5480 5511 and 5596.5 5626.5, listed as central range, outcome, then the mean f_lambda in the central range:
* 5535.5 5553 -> -0.8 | 9.6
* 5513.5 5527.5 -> -0.6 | 9.54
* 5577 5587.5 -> 0.2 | 9.12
